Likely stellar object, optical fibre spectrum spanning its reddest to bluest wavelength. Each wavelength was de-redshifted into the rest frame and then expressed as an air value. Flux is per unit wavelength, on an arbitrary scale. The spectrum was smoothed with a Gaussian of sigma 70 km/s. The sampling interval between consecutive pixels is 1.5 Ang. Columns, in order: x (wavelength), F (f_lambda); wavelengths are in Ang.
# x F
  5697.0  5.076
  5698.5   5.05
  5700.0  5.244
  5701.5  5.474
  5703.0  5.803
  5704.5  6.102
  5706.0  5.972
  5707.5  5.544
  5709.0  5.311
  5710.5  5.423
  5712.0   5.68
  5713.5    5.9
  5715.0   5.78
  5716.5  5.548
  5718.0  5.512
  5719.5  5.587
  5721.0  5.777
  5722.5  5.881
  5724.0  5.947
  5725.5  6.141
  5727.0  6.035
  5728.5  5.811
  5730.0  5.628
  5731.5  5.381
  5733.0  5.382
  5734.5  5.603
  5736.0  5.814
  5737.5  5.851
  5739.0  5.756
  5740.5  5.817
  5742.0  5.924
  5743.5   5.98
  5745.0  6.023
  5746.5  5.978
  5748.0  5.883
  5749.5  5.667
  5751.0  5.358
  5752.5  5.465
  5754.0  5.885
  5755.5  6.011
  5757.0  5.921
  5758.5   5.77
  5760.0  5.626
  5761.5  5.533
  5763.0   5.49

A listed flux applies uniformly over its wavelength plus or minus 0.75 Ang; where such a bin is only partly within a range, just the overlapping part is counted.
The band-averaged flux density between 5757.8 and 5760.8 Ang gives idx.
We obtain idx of 5.69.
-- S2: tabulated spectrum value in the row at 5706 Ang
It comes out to 5.972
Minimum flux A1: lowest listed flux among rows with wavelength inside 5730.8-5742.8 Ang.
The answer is 5.381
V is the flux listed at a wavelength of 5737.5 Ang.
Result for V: 5.851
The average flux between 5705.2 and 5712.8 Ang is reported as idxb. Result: 5.59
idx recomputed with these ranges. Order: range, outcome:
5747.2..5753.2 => 5.6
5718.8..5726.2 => 5.87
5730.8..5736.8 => 5.55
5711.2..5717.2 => 5.73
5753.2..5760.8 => 5.84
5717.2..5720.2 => 5.55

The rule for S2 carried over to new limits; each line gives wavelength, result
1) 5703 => 5.803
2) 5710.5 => 5.423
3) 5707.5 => 5.544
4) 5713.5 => 5.9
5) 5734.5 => 5.603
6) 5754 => 5.885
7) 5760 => 5.626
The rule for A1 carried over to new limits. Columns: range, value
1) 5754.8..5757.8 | 5.921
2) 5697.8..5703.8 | 5.05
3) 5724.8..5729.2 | 5.811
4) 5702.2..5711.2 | 5.311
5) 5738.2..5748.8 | 5.756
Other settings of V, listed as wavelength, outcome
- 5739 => 5.756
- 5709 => 5.311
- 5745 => 6.023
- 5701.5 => 5.474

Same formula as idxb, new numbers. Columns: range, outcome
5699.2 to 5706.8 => 5.71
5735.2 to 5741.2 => 5.81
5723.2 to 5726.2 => 6.04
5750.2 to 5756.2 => 5.68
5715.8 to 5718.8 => 5.53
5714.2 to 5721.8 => 5.64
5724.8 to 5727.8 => 6.08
